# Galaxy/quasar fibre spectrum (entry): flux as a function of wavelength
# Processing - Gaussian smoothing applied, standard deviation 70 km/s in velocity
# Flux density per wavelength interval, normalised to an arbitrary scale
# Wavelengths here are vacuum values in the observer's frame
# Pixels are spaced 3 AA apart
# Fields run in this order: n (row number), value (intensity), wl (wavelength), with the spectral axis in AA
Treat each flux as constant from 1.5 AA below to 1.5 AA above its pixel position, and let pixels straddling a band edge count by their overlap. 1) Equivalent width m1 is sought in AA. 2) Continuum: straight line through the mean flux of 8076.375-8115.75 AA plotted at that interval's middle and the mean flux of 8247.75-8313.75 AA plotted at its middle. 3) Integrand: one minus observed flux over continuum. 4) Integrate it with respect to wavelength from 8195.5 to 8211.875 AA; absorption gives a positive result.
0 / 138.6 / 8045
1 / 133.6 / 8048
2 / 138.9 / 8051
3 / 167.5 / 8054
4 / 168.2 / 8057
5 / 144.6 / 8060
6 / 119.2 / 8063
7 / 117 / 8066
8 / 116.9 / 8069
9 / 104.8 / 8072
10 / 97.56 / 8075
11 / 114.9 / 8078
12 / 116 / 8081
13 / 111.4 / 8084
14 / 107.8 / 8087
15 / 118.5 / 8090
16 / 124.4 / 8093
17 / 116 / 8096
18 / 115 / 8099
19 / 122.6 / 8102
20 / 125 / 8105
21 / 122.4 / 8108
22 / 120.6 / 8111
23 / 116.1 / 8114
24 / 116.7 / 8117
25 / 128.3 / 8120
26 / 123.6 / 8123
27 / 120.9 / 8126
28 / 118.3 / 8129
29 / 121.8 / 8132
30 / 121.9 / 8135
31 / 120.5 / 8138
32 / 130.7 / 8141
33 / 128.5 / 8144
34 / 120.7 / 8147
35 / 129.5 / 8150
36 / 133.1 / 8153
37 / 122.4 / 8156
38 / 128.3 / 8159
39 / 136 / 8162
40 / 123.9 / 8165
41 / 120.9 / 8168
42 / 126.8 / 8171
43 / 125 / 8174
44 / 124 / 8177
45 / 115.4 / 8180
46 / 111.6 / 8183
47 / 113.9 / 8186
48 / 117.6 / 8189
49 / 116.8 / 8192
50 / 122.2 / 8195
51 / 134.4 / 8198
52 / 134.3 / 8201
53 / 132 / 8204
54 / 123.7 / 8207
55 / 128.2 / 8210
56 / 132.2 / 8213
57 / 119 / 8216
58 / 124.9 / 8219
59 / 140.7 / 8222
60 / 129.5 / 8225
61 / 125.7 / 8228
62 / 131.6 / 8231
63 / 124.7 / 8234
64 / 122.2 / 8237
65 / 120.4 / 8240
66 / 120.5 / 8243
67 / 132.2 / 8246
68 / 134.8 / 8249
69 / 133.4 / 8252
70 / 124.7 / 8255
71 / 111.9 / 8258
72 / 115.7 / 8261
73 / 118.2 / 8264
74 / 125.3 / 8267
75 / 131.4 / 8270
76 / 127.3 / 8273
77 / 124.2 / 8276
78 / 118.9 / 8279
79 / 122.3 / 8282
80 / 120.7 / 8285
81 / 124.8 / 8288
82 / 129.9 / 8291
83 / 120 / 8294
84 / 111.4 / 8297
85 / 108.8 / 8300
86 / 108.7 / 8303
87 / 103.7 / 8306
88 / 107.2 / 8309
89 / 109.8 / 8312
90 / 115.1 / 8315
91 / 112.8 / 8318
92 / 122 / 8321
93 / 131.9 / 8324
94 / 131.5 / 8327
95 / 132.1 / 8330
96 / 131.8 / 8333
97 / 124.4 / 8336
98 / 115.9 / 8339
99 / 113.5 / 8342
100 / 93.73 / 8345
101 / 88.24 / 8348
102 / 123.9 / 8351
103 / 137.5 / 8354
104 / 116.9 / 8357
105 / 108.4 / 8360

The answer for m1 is -1.6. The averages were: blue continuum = 118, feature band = 130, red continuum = 120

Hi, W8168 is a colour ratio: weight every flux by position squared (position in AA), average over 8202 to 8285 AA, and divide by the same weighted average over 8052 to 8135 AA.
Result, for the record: 1.1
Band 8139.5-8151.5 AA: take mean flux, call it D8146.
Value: 127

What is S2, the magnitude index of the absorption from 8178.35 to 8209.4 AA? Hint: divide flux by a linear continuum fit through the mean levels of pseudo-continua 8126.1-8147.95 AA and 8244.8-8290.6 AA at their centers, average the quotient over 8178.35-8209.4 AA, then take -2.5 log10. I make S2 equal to 0.01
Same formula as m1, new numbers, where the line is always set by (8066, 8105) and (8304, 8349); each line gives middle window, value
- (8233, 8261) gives -2.2 AA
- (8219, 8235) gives -2.1 AA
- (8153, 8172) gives -2.0 AA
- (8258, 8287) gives -1.7 AA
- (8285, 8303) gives -0.4 AA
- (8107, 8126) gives -1.1 AA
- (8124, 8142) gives -1.2 AA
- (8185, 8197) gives -0.4 AA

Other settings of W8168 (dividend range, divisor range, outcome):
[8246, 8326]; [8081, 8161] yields 1.03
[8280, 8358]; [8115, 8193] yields 1.00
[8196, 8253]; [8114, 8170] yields 1.05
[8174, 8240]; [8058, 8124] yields 1.08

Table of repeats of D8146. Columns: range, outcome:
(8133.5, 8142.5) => 124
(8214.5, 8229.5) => 128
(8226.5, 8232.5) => 129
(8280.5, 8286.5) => 122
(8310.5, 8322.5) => 115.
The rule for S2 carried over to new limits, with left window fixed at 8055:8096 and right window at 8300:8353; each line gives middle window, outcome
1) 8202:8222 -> -0.09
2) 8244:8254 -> -0.13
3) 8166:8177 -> -0.05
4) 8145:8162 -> -0.08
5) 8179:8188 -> 0.04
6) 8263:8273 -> -0.08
